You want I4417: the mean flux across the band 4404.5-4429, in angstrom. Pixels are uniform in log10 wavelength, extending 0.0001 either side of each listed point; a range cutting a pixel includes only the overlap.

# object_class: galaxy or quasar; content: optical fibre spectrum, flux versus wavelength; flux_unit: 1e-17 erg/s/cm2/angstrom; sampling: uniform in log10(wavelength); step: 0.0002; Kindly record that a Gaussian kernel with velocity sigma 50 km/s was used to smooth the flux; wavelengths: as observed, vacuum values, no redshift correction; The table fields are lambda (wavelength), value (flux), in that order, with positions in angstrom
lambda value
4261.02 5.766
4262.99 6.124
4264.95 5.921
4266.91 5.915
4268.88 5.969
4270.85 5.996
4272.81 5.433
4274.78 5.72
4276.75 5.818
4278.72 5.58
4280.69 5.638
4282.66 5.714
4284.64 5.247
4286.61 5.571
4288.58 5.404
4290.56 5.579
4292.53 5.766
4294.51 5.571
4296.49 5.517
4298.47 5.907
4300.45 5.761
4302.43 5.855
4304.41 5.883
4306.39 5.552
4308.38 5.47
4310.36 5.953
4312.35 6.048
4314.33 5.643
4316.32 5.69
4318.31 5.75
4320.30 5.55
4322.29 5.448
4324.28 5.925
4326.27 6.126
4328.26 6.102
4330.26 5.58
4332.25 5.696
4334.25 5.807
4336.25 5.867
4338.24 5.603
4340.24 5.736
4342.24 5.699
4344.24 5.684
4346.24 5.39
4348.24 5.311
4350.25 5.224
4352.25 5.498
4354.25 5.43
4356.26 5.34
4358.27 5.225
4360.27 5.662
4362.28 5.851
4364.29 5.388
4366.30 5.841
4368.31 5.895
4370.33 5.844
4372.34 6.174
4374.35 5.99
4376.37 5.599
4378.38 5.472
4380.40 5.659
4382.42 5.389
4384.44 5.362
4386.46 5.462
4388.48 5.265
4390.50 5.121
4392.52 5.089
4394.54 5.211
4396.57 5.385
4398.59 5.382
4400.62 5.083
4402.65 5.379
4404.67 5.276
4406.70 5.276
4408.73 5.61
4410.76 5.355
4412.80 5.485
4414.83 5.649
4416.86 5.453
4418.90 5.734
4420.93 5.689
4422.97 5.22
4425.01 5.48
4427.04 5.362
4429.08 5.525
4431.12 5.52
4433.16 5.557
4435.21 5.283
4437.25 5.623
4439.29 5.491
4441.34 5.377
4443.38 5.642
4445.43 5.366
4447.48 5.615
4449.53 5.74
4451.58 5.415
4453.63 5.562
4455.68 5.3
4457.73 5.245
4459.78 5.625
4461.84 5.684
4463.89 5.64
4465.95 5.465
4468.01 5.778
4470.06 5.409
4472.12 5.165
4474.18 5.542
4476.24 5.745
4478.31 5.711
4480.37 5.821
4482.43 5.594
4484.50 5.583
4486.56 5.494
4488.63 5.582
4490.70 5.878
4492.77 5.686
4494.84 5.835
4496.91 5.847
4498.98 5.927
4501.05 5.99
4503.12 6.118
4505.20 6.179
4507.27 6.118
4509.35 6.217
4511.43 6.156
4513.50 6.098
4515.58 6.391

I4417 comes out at 5.47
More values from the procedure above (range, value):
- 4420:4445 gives 5.48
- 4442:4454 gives 5.55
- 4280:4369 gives 5.65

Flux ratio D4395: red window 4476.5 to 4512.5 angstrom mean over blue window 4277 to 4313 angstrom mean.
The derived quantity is 1.03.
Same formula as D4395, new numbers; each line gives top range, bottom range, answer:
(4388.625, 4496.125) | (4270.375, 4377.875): 0.97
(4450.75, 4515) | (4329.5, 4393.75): 1.03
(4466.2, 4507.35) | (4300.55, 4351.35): 1.01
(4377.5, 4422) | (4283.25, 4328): 0.95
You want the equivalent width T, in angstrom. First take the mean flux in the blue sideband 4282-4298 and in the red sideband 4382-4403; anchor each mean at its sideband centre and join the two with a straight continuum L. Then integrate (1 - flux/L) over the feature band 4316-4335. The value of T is -1.1 angstrom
